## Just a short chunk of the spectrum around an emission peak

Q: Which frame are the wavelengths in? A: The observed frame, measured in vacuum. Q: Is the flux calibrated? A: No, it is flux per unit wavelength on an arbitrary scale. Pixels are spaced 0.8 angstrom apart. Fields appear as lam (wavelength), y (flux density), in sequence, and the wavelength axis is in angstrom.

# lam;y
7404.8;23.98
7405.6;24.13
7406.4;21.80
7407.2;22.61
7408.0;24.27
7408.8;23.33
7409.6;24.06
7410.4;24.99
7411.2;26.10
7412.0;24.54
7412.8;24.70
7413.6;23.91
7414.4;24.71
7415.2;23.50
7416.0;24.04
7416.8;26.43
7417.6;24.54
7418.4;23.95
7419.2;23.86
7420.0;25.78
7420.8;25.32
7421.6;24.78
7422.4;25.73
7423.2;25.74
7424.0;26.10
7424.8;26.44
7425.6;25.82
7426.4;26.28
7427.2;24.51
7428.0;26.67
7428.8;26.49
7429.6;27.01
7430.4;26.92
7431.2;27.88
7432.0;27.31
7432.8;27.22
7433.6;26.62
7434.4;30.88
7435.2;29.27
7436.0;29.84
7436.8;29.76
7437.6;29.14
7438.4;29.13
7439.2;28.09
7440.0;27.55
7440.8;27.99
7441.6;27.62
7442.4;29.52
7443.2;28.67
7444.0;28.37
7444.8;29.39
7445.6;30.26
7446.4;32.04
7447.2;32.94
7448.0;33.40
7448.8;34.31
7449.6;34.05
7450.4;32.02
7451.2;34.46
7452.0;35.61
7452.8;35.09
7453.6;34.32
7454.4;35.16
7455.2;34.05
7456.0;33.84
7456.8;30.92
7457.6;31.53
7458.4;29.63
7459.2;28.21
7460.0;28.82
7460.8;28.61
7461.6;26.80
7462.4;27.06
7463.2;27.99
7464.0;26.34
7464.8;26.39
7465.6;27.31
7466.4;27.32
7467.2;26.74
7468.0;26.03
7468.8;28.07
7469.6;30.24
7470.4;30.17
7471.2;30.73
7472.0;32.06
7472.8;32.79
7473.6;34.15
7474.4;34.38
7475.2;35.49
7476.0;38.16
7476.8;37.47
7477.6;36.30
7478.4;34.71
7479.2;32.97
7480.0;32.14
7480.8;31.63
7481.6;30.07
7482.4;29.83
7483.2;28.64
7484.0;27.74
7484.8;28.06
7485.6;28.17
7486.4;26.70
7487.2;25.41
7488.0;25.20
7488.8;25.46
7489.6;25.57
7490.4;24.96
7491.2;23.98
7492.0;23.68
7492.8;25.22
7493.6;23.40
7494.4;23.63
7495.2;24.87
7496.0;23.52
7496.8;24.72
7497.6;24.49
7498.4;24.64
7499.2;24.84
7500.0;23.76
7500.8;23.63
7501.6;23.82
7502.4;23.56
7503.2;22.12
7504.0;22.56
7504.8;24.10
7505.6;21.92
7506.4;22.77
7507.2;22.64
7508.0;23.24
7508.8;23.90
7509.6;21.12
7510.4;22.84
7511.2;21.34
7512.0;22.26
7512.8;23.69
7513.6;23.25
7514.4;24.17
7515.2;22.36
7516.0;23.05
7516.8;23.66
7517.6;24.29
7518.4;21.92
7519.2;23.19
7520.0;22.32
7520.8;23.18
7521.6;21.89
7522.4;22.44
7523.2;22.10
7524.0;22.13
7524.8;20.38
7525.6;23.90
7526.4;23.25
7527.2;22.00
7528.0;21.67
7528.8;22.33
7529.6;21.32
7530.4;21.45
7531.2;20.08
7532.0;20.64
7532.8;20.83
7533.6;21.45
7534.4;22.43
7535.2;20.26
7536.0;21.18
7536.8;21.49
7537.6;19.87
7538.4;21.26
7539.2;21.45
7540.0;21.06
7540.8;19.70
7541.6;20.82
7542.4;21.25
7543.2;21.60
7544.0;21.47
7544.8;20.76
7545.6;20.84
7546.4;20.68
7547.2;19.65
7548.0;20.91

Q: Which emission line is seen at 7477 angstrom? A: [N II]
